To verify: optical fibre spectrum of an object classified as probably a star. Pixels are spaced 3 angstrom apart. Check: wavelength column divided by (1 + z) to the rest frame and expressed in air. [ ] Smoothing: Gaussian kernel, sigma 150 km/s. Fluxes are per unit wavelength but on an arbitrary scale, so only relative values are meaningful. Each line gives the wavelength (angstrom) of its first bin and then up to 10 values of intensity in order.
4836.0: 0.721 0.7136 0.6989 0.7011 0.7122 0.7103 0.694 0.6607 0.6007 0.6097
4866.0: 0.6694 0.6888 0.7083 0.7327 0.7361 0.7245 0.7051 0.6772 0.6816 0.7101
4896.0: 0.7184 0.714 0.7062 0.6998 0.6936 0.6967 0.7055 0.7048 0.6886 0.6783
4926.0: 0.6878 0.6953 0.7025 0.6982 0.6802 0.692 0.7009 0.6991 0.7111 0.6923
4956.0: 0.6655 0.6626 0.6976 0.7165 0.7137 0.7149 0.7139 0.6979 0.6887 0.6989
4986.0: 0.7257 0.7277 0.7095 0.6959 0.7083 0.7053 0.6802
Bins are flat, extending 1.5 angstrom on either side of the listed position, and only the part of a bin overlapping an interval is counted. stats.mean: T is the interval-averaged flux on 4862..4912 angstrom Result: 0.699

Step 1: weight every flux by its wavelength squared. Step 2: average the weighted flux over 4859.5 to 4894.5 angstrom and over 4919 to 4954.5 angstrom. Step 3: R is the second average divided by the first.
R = 1.03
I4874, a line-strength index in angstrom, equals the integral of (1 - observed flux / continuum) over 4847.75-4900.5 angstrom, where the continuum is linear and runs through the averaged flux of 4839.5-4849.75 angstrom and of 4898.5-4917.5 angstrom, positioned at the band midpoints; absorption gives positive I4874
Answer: 0.9 angstrom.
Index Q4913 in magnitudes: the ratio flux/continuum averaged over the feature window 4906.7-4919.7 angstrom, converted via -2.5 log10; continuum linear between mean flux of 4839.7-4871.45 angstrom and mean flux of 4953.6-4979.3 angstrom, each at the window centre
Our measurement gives -0.02 mag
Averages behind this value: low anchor 0.677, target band 0.699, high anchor 0.697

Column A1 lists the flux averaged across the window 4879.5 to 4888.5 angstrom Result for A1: 0.702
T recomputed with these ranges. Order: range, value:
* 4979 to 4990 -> 0.71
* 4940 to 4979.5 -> 0.698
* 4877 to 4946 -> 0.7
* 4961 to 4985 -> 0.706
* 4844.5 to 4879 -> 0.684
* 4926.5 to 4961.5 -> 0.691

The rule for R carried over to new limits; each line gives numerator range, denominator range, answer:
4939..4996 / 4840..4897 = 1.06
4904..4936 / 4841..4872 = 1.06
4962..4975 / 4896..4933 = 1.04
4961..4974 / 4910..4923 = 1.04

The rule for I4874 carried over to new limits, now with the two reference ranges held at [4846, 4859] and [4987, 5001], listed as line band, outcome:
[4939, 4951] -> 0.1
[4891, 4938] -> 0.0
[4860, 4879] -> 0.3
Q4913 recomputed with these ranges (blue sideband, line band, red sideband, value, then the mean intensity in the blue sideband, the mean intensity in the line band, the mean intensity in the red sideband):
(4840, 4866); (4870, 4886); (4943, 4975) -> -0.06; 0.674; 0.719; 0.699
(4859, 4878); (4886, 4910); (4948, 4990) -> -0.03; 0.675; 0.701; 0.702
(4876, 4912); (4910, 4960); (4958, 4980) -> 0.02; 0.706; 0.692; 0.702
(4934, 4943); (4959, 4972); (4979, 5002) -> -0.01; 0.69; 0.705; 0.708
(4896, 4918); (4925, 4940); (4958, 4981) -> 0.02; 0.704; 0.693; 0.702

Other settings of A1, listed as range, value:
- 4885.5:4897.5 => 0.697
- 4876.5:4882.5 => 0.73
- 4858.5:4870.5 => 0.642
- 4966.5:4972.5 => 0.714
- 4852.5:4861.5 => 0.652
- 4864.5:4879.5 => 0.707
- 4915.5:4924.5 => 0.691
